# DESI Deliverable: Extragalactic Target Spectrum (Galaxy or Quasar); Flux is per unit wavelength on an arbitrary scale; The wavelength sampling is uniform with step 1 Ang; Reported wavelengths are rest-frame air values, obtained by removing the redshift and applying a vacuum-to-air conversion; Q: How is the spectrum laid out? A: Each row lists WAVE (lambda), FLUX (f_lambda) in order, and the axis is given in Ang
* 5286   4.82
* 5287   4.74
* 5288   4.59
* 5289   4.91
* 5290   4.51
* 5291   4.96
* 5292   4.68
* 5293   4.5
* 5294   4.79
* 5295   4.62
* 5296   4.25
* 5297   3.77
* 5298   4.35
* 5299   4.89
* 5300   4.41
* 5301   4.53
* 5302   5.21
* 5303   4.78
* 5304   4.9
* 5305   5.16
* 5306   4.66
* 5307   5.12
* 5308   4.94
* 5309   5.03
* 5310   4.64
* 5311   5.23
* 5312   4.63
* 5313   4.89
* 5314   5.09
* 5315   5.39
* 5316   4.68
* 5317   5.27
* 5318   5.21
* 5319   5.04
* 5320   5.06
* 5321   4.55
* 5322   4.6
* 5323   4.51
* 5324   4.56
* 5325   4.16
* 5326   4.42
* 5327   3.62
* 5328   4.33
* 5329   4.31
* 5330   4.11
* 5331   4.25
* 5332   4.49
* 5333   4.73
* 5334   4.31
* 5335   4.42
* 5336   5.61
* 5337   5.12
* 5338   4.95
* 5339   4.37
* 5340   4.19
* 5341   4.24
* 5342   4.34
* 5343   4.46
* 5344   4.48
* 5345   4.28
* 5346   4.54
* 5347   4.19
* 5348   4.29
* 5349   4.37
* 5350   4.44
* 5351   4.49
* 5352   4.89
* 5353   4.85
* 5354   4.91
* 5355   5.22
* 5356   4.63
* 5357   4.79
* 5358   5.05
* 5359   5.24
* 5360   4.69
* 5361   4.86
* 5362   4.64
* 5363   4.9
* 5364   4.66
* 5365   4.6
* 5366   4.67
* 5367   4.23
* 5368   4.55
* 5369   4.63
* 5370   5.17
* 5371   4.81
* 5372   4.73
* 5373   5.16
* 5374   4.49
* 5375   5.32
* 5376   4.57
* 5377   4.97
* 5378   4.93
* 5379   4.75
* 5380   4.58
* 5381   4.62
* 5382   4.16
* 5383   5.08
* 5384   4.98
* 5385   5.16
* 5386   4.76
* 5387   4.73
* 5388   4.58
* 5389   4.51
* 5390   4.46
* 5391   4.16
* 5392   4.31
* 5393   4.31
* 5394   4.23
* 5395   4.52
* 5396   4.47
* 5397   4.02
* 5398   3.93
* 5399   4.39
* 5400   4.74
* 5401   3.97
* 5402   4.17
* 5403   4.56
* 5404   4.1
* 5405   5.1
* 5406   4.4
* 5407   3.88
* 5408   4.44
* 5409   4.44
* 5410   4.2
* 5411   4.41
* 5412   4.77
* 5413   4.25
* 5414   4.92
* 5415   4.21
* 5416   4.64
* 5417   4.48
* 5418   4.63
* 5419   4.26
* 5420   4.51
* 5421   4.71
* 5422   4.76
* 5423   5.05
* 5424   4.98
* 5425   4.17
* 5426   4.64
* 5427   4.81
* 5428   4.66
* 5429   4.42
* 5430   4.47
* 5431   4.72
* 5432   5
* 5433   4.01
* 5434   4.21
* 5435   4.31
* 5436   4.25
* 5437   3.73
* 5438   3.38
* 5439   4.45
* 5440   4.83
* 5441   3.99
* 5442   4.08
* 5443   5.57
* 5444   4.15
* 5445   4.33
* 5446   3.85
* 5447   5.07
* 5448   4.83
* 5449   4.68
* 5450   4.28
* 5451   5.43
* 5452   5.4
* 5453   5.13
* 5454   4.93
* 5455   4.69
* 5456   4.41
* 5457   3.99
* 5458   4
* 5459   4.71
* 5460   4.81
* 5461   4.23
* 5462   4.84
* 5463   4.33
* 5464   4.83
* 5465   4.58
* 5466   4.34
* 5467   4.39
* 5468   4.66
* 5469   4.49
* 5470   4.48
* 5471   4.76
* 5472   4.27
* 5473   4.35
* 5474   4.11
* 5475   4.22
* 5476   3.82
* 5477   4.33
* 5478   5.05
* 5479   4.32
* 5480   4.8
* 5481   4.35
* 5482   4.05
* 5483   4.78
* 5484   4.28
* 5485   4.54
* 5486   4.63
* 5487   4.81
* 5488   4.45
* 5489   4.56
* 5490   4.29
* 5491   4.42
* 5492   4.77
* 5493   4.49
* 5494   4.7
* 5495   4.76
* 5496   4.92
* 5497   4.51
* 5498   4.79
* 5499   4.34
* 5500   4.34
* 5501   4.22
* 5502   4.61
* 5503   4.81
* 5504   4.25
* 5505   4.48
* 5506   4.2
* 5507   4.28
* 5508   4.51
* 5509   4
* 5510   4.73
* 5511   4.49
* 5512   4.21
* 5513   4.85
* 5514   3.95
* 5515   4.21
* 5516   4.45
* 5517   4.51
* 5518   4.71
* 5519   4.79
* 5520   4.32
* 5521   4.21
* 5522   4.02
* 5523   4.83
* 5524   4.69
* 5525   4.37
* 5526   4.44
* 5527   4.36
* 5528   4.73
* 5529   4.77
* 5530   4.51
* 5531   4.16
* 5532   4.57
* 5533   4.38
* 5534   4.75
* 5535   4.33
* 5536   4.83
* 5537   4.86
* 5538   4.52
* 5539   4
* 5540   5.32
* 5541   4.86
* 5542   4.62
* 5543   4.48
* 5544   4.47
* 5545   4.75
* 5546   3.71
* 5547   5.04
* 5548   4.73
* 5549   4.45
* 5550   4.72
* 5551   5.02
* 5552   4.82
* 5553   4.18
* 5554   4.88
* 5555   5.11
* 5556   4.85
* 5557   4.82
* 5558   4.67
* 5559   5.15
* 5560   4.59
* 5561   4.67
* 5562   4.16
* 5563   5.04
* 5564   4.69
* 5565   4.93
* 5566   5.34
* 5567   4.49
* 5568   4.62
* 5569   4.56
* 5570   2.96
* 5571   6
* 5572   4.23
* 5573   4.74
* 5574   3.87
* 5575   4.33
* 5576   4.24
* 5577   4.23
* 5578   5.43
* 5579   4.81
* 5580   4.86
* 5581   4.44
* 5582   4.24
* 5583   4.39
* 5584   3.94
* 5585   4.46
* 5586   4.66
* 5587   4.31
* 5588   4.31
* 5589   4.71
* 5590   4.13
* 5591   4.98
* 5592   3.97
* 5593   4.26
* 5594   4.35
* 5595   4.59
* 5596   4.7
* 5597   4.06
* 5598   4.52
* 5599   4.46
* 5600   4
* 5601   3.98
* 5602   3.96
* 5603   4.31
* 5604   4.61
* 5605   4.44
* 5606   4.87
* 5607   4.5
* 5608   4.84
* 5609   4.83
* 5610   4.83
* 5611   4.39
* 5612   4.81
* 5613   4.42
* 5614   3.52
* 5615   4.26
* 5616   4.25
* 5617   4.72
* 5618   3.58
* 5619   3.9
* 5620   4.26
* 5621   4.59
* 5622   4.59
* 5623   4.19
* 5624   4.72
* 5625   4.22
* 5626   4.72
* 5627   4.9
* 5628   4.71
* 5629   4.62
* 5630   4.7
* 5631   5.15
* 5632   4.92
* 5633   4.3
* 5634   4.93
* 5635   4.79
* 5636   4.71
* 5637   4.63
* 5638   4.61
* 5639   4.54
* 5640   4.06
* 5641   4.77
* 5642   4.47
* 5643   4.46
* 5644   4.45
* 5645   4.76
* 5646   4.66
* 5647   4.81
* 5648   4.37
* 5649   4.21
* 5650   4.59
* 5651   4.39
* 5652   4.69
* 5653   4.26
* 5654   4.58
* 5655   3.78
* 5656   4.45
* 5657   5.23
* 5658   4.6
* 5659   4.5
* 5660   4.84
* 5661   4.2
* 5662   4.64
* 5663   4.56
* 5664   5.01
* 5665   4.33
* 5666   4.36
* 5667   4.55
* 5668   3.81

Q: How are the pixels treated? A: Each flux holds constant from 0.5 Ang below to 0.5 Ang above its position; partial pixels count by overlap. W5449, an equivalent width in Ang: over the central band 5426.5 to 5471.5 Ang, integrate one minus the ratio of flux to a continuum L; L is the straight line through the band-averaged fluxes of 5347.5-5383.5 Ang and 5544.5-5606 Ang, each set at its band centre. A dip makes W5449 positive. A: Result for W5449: 1.4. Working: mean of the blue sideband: 4.75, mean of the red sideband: 4.54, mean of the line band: 4.52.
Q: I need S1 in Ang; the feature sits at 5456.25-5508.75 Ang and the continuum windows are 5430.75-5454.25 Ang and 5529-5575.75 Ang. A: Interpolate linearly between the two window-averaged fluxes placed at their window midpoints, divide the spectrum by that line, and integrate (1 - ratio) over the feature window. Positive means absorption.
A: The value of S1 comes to 0.95 Ang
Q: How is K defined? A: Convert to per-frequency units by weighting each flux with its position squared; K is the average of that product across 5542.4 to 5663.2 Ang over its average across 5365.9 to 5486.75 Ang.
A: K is 1.07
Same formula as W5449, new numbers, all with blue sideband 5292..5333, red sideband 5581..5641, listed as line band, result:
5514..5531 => 0.2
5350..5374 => -0.8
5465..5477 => 0.5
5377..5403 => 0.6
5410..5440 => 0.8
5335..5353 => 0.4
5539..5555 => -0.6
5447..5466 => -0.4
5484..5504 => -0.1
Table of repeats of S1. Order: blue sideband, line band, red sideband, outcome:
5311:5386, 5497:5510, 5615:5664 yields 0.5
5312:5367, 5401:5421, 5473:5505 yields 0.6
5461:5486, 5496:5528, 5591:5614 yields 0.0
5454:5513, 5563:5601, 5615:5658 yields 0.2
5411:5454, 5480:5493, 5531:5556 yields 0.2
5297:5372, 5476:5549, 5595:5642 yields 0.8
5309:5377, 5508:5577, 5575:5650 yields -0.5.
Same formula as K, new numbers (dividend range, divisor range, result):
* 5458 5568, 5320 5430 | 1.05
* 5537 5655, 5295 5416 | 1.07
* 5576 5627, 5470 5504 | 1.03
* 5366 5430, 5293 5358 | 1.01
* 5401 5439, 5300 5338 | 0.97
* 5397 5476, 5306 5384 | 0.99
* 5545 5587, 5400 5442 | 1.10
